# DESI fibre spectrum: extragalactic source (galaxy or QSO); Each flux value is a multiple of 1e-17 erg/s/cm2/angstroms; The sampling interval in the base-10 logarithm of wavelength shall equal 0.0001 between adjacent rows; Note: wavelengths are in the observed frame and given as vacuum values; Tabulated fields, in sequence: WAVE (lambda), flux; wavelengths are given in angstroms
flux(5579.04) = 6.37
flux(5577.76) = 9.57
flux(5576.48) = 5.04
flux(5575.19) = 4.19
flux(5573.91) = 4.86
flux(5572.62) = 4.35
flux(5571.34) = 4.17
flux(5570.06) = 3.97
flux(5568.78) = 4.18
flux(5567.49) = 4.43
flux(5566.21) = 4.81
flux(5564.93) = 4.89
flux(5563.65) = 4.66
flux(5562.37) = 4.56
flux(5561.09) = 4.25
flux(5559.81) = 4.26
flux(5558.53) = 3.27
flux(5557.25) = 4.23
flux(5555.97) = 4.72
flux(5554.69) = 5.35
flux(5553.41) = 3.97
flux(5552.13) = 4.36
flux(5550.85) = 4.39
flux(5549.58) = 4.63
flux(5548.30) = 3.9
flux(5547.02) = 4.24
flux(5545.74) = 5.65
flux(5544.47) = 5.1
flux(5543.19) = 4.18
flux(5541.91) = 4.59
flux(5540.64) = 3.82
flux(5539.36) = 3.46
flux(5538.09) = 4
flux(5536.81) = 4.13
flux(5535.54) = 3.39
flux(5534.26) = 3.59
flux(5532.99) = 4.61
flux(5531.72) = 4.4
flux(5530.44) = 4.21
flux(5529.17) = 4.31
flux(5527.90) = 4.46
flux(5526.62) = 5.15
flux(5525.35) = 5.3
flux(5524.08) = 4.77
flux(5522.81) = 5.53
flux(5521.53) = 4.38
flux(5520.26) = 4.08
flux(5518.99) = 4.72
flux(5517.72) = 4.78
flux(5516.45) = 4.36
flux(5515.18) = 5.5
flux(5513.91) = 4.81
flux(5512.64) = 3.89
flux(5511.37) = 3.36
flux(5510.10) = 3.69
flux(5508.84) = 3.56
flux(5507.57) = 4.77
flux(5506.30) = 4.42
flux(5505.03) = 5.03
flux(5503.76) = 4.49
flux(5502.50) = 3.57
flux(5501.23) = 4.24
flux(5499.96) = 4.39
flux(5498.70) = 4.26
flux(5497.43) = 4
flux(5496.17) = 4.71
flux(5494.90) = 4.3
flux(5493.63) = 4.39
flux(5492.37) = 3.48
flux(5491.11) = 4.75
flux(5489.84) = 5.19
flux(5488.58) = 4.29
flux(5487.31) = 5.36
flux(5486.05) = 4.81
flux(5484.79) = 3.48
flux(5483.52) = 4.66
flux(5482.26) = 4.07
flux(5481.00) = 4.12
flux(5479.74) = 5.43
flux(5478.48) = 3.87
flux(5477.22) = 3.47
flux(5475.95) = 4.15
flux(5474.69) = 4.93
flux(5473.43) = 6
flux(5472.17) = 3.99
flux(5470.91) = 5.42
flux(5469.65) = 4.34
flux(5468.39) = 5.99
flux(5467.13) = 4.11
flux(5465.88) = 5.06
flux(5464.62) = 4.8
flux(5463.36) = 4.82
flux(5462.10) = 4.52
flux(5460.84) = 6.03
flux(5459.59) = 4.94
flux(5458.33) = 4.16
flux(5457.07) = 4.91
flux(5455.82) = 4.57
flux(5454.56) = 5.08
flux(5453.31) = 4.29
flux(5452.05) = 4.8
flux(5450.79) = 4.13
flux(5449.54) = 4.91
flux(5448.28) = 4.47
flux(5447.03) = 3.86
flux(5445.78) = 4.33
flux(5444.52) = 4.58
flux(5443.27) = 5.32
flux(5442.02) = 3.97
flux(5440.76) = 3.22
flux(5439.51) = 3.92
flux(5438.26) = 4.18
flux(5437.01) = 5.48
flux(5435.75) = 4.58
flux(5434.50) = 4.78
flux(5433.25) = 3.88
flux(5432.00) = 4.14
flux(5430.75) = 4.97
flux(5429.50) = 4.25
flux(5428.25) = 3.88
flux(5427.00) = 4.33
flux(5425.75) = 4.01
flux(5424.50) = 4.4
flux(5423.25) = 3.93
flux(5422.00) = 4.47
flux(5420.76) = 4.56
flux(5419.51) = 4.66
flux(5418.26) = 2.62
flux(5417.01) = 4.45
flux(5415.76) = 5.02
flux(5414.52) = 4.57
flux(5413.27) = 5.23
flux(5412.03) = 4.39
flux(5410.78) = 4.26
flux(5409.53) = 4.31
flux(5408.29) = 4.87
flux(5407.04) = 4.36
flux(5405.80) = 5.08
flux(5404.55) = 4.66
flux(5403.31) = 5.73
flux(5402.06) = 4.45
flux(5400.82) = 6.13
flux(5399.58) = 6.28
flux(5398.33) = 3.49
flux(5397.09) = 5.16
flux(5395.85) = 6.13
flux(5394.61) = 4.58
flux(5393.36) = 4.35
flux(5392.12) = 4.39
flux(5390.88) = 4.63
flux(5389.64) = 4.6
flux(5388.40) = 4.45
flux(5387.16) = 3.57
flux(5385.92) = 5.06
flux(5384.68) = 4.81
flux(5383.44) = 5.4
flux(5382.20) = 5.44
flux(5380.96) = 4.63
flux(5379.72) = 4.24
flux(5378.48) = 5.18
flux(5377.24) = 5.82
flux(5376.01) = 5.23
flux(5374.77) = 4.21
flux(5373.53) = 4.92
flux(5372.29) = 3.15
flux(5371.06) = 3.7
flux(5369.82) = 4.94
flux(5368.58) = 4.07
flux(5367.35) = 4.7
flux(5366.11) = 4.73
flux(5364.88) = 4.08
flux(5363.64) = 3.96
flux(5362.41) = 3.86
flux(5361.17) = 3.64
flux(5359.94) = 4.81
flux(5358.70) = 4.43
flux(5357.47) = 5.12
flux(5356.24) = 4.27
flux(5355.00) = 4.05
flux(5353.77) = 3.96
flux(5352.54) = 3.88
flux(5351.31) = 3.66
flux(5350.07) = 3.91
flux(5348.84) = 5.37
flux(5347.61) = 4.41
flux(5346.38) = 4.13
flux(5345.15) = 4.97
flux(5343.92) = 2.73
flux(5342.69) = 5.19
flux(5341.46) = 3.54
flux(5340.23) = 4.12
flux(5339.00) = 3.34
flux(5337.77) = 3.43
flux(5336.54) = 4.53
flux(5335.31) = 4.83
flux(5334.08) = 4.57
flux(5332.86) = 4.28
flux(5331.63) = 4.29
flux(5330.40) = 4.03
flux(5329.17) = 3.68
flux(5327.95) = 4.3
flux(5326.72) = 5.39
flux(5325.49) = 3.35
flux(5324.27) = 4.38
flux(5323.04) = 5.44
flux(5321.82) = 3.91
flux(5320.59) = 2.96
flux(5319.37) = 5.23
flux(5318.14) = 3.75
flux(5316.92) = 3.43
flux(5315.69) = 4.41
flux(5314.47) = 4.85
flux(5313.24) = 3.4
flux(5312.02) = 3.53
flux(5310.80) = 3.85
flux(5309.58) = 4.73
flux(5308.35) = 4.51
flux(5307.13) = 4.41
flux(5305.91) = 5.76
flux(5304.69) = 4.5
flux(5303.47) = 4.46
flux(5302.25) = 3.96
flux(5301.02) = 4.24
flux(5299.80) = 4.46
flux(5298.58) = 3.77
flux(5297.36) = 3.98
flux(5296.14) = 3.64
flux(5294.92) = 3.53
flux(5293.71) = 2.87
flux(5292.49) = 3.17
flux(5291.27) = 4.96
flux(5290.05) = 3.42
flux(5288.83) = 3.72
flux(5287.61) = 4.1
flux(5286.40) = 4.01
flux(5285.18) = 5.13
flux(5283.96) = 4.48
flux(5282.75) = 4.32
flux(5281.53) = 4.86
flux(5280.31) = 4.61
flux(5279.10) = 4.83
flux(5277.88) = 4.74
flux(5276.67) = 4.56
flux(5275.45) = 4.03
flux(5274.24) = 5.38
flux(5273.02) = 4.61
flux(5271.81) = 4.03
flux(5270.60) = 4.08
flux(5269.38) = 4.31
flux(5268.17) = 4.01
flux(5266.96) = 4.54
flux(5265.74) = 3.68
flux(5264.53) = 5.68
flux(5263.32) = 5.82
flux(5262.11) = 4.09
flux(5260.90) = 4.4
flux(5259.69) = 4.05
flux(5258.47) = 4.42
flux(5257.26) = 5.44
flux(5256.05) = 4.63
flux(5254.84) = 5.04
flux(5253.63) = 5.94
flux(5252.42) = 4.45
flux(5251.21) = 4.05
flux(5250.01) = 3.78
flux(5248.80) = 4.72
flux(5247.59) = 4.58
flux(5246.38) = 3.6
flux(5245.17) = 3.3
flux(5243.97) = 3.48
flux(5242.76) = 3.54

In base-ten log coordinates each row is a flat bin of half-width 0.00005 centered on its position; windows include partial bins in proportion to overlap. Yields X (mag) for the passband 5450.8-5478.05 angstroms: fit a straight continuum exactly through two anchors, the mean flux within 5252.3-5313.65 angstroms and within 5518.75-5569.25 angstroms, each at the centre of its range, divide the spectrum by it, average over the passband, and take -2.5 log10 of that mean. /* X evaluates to -0.08 mag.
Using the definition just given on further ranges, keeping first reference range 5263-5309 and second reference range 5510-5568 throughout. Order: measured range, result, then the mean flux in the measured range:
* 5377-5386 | -0.155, 5.04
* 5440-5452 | 0.015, 4.33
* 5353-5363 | 0.025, 4.26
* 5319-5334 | 0.021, 4.27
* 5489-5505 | 0.017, 4.34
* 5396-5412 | -0.126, 4.91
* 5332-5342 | 0.068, 4.09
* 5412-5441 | 0.010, 4.34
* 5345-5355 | 0.029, 4.24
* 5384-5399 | -0.057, 4.61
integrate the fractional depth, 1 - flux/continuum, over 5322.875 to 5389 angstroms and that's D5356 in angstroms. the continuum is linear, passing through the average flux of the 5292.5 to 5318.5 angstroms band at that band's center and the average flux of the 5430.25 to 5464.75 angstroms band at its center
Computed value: -1.8 angstroms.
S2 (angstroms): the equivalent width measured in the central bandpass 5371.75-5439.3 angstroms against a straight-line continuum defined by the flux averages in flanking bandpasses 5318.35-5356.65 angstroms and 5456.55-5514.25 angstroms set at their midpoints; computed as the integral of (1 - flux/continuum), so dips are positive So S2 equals -4.7 angstroms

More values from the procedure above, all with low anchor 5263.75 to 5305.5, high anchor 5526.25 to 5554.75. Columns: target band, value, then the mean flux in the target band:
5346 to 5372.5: 0.3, 4.24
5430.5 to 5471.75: -3.1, 4.62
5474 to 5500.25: -0.5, 4.39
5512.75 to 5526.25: -1.5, 4.79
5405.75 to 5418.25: -0.7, 4.54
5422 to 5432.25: 0.1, 4.26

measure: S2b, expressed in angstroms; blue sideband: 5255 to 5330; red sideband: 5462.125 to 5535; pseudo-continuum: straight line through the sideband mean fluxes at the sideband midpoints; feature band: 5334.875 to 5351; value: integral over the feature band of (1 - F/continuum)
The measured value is 0.7 angstroms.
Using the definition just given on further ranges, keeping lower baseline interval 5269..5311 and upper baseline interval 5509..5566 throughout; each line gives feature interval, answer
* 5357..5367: 0.0 angstroms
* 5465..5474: -1.2 angstroms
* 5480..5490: -0.3 angstroms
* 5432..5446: -0.1 angstroms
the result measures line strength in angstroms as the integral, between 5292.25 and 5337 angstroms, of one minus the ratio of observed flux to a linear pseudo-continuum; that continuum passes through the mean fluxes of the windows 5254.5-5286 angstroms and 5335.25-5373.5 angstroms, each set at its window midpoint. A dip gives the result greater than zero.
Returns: 1.98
